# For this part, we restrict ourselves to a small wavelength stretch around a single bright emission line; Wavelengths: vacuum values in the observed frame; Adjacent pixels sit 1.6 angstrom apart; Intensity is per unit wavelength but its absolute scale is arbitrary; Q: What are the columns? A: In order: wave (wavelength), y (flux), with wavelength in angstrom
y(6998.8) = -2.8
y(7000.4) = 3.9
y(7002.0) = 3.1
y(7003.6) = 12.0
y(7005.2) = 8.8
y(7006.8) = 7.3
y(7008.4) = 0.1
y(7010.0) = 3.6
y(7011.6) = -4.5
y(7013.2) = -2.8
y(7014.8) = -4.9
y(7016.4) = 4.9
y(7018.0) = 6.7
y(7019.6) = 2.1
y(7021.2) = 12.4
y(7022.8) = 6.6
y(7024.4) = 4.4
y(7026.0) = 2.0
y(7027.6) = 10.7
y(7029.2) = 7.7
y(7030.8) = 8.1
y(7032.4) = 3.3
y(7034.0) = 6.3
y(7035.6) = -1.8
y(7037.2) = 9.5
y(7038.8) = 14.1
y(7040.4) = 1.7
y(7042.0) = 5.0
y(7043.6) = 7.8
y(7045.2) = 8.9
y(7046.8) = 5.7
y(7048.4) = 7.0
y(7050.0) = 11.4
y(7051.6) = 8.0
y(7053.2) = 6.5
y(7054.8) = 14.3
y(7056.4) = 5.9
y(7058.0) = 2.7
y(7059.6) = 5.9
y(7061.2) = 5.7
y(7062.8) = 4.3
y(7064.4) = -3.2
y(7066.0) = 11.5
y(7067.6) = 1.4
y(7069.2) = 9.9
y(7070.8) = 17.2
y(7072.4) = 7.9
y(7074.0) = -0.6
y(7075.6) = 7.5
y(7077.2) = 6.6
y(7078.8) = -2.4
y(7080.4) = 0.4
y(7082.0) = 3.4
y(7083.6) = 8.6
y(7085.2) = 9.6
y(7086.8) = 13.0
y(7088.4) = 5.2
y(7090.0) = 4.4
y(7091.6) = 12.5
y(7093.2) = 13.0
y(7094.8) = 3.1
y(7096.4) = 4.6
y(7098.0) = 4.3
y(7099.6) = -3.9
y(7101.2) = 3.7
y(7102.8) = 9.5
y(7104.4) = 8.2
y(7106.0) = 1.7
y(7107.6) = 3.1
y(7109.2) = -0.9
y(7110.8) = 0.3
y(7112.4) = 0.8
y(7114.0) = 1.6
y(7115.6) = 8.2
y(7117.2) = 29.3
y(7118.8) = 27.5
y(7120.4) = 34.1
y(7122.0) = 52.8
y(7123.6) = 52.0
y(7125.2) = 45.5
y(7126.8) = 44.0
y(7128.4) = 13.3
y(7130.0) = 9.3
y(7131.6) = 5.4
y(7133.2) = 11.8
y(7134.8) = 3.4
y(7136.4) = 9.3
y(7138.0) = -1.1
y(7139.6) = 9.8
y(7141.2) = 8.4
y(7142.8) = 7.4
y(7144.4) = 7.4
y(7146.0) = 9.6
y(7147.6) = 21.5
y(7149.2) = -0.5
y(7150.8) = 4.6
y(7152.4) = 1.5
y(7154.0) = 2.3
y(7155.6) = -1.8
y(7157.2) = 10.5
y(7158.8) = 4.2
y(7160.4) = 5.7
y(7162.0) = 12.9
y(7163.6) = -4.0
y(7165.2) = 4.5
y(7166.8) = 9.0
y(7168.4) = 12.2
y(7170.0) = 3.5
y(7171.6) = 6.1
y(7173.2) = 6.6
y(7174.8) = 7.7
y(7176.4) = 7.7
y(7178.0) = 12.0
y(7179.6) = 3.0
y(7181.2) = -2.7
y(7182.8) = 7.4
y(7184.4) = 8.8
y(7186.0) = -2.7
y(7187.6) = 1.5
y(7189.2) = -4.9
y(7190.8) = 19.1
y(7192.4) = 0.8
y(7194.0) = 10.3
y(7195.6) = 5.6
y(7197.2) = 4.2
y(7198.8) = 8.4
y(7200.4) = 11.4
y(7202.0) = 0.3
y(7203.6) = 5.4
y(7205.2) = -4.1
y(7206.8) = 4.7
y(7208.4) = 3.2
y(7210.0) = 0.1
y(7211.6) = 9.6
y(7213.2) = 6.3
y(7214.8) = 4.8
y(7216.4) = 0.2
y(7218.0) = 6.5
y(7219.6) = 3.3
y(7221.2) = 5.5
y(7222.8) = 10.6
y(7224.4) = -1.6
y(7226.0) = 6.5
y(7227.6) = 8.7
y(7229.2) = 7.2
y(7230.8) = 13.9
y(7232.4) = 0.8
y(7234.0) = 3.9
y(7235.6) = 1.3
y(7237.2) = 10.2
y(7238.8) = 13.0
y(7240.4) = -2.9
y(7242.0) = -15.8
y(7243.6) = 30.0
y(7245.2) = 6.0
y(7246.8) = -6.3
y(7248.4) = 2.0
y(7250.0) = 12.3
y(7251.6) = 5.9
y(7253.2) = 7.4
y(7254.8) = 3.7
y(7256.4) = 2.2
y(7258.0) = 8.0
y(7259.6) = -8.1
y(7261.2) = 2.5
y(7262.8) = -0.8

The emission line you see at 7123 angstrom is [O II] 3727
